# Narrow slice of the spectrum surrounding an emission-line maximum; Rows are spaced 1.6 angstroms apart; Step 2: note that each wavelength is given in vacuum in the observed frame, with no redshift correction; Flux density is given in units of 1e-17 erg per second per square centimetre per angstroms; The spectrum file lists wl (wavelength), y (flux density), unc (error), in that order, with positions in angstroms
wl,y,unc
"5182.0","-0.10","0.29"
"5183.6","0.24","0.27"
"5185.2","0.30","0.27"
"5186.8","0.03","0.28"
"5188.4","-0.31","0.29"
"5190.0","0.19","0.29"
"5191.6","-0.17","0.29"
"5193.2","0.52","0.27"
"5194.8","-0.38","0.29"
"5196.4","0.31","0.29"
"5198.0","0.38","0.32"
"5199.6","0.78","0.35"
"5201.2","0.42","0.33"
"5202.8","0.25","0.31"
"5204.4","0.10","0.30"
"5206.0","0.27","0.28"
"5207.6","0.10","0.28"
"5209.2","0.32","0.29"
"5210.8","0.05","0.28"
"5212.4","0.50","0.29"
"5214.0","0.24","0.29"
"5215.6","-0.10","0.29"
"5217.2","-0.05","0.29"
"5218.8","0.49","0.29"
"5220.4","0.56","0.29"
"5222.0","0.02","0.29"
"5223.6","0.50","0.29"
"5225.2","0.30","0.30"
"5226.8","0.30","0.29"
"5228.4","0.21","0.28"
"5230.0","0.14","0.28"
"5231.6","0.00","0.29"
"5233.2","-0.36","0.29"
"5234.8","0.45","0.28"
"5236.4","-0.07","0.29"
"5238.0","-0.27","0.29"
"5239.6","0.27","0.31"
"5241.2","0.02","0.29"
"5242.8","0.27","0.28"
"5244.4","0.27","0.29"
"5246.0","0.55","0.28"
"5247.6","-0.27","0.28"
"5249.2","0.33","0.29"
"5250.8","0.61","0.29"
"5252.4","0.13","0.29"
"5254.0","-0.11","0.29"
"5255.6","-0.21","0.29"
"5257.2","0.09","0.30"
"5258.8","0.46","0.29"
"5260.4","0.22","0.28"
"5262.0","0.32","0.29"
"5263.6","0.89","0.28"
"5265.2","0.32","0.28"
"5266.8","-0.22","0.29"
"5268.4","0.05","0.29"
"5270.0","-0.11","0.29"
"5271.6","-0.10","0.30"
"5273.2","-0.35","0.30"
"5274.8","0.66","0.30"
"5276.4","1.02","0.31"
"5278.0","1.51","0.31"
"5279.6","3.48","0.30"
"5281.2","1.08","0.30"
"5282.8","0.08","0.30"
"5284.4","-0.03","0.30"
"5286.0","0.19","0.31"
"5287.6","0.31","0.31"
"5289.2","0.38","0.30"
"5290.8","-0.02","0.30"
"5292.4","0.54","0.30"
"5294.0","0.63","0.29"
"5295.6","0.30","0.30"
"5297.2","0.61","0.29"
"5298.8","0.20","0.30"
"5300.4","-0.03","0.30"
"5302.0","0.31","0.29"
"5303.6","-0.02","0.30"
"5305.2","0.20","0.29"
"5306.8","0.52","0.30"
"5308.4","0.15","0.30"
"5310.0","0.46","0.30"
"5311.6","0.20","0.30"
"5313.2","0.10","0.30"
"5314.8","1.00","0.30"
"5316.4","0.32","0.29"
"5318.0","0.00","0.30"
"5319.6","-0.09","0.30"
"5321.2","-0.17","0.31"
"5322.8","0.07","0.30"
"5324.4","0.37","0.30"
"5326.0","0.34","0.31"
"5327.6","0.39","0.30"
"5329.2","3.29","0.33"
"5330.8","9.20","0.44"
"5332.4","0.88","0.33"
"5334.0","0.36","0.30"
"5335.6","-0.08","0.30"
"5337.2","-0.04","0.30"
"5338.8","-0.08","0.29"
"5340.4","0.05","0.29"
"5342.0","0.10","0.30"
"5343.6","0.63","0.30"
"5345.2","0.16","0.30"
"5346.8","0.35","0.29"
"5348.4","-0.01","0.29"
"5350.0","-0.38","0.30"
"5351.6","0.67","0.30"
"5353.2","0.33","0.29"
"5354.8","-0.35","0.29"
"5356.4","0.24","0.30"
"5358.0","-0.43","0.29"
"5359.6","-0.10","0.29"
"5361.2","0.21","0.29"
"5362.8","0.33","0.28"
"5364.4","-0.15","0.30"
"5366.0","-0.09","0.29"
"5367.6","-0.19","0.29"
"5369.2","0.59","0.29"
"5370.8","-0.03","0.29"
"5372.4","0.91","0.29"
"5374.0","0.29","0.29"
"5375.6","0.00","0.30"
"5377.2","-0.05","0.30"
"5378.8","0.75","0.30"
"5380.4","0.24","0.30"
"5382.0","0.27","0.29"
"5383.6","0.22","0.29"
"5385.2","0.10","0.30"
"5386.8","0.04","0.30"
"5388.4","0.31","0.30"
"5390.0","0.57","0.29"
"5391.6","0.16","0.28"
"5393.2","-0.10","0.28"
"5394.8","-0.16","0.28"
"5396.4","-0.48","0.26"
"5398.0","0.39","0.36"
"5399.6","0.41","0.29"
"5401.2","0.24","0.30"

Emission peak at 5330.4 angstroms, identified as [O III]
